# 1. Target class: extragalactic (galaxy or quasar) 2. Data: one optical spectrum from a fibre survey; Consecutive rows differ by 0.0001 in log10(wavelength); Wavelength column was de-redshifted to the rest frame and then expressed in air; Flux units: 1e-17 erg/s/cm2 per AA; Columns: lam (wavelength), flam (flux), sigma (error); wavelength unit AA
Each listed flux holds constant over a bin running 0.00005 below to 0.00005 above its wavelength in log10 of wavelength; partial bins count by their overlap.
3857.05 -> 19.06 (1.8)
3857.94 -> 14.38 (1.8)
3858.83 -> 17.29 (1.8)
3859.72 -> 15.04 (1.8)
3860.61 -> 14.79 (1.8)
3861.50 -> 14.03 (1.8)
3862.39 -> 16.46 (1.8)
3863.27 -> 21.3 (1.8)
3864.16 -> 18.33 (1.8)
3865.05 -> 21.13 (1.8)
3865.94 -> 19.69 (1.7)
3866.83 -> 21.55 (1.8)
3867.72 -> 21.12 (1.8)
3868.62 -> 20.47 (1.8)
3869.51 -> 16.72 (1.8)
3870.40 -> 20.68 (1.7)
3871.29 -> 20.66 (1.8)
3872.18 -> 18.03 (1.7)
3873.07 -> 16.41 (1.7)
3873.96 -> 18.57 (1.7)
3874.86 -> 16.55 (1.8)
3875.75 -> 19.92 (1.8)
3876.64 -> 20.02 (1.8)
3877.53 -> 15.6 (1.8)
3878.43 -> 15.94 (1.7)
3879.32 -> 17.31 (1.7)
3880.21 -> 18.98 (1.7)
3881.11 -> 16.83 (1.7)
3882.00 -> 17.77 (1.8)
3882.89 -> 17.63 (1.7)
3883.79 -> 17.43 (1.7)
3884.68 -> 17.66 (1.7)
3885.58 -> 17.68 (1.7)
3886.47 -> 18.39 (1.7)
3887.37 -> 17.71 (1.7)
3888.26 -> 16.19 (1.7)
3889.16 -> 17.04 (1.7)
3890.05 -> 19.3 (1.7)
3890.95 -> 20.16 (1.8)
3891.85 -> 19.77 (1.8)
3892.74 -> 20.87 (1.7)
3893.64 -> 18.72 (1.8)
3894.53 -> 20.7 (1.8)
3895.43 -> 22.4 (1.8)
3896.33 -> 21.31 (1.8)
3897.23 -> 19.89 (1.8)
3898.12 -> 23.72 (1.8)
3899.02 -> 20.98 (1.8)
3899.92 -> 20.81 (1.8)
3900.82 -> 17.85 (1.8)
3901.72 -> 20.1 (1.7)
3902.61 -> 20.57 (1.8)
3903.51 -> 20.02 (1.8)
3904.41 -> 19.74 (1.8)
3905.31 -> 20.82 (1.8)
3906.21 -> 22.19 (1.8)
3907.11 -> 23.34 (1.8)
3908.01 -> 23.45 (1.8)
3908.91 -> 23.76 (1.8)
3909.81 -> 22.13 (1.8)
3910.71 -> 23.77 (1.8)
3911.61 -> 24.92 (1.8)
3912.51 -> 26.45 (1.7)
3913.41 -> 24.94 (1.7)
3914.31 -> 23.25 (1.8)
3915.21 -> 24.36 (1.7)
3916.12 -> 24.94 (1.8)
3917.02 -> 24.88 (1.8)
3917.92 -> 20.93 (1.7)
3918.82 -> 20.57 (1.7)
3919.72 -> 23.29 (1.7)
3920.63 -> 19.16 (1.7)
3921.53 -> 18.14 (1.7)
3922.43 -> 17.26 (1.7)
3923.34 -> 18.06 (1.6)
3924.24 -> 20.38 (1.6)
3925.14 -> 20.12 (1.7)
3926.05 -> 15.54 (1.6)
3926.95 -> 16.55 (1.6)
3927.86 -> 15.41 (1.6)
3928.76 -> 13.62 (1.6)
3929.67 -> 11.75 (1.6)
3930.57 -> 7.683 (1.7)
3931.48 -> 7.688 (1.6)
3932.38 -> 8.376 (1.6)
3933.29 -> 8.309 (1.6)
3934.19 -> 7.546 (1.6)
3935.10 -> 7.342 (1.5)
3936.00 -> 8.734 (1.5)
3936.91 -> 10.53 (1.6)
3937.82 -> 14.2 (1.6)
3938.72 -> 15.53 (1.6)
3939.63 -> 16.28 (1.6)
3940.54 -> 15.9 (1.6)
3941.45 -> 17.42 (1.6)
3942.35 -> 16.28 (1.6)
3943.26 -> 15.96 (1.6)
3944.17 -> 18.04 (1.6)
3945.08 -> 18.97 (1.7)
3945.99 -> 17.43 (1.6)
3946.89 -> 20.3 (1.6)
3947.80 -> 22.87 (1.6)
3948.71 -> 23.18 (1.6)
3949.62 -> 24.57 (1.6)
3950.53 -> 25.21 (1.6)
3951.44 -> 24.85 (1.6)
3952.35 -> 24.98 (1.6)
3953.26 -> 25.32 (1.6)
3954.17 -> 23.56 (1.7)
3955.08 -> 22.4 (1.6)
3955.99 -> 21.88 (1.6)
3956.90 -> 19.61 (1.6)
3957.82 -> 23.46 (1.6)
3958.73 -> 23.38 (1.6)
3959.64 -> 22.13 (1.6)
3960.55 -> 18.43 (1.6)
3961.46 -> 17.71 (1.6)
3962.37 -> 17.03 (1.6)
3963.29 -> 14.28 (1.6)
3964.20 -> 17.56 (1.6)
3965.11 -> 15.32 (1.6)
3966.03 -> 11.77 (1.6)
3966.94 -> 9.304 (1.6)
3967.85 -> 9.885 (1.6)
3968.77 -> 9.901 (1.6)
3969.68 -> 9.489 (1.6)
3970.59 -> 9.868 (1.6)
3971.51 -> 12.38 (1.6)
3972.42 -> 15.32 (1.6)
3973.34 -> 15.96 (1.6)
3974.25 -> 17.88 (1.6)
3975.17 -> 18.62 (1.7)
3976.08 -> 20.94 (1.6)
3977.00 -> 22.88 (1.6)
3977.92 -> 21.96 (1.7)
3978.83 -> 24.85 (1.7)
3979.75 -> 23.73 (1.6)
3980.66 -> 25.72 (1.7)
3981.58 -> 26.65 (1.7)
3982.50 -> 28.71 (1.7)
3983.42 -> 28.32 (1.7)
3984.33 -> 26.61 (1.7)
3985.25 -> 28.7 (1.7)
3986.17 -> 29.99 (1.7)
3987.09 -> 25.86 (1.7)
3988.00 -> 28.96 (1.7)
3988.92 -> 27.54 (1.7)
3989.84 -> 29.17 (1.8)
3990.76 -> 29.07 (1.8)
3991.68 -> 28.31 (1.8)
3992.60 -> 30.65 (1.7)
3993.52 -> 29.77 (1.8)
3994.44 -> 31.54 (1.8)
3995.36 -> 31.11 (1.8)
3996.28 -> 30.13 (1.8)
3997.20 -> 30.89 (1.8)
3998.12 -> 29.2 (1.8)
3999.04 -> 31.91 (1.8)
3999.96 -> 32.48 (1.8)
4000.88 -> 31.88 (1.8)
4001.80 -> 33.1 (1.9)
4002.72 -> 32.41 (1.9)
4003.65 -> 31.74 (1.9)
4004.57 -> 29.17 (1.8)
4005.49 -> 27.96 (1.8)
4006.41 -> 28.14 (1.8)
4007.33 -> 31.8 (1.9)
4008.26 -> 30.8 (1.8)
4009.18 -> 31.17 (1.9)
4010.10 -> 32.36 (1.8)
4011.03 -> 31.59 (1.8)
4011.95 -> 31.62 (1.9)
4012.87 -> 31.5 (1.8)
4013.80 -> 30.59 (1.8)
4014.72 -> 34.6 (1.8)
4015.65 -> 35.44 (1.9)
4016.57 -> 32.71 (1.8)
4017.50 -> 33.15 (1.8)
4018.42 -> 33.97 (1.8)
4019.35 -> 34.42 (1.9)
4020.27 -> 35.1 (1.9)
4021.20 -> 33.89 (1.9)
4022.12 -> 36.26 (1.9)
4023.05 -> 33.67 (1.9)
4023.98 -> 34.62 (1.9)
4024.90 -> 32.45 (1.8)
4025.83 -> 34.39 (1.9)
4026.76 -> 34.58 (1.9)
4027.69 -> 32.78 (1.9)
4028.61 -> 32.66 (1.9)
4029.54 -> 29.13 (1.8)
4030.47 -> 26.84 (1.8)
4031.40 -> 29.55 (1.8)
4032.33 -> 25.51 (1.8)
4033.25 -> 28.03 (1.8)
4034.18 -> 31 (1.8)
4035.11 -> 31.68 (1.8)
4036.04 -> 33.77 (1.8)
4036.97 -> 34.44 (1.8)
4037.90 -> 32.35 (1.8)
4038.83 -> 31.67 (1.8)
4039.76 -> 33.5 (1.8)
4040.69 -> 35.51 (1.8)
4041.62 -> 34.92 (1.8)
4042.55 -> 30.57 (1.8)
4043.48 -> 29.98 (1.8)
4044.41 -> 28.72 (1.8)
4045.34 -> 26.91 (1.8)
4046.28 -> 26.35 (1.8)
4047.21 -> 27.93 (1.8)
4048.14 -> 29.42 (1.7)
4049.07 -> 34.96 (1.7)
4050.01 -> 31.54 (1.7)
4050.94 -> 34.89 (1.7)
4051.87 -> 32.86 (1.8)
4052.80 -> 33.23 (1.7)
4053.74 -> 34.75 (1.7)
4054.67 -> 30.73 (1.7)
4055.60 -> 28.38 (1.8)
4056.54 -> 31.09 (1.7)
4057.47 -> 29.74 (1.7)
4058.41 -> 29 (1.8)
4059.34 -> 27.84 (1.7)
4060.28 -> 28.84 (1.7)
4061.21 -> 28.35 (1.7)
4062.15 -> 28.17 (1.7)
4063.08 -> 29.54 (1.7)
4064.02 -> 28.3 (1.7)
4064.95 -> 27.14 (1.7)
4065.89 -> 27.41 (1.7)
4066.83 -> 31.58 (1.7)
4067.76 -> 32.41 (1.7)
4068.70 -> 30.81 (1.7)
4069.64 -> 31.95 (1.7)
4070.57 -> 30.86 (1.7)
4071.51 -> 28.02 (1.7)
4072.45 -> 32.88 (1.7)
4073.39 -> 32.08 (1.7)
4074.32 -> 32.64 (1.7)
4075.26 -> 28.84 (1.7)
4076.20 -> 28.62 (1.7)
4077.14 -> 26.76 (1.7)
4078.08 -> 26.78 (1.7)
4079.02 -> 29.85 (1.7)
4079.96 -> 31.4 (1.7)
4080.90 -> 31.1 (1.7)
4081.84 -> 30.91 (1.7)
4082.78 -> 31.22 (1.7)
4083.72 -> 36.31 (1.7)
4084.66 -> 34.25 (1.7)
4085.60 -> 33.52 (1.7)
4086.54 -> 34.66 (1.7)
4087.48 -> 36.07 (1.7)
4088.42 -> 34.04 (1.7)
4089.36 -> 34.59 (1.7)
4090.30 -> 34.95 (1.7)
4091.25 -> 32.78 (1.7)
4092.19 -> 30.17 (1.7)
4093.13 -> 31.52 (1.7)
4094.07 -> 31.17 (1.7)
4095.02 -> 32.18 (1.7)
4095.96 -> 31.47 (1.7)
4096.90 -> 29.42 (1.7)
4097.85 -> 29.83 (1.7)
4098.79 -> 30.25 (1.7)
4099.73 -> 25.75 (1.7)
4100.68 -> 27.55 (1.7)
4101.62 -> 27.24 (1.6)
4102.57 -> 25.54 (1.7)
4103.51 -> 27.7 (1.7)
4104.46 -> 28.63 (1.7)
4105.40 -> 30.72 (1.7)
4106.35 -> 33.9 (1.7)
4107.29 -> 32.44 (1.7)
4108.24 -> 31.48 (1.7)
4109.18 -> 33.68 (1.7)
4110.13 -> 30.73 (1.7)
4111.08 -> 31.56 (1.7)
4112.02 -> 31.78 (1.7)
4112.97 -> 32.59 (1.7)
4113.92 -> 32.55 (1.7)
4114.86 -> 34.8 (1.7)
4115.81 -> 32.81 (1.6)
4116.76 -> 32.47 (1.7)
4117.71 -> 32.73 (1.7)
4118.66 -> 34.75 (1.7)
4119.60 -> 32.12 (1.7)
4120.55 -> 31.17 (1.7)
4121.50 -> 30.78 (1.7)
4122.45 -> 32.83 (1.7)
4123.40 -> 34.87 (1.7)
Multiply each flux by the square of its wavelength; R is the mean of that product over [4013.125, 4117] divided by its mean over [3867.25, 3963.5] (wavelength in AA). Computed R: 1.78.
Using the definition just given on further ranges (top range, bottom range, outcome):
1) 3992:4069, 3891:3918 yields 1.51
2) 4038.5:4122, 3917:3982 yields 1.89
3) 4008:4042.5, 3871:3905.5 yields 1.84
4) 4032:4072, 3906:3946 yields 1.85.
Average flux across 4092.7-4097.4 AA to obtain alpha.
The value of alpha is 31.1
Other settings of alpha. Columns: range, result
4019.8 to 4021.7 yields 34.7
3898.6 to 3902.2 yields 19.9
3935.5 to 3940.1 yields 13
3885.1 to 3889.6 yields 17.4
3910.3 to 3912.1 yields 24.4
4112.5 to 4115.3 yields 33.4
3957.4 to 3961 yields 21.9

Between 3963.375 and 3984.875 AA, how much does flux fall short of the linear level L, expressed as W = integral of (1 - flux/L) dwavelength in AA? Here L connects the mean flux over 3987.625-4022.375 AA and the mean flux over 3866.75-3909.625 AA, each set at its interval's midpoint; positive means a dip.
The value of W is 7.6 AA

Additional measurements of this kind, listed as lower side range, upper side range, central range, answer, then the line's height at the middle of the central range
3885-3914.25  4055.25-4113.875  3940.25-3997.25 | 6.8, 24.6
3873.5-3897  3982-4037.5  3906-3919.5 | -1.5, 21.3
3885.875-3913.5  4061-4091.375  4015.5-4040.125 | -3.6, 28.4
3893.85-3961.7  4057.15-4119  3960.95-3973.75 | 5.1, 22.2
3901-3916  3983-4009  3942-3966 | 5.4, 26.5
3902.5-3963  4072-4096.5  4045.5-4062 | -0.6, 29.4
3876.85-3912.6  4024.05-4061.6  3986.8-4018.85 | -3.3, 28.1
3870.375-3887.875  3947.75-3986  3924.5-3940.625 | 5.9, 19.3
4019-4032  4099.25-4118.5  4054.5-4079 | 1.8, 31.8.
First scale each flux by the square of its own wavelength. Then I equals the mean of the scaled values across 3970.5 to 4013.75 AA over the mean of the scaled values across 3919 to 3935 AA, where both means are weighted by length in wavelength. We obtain 1.9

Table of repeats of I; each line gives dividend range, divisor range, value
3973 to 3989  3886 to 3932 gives 1.29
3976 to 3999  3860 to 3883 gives 1.61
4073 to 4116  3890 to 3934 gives 1.75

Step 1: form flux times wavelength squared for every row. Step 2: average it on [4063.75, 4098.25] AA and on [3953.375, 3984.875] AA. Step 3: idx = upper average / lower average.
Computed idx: 1.7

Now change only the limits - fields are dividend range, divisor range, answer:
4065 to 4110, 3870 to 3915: 1.71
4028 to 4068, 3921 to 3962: 1.85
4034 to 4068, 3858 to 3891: 1.86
